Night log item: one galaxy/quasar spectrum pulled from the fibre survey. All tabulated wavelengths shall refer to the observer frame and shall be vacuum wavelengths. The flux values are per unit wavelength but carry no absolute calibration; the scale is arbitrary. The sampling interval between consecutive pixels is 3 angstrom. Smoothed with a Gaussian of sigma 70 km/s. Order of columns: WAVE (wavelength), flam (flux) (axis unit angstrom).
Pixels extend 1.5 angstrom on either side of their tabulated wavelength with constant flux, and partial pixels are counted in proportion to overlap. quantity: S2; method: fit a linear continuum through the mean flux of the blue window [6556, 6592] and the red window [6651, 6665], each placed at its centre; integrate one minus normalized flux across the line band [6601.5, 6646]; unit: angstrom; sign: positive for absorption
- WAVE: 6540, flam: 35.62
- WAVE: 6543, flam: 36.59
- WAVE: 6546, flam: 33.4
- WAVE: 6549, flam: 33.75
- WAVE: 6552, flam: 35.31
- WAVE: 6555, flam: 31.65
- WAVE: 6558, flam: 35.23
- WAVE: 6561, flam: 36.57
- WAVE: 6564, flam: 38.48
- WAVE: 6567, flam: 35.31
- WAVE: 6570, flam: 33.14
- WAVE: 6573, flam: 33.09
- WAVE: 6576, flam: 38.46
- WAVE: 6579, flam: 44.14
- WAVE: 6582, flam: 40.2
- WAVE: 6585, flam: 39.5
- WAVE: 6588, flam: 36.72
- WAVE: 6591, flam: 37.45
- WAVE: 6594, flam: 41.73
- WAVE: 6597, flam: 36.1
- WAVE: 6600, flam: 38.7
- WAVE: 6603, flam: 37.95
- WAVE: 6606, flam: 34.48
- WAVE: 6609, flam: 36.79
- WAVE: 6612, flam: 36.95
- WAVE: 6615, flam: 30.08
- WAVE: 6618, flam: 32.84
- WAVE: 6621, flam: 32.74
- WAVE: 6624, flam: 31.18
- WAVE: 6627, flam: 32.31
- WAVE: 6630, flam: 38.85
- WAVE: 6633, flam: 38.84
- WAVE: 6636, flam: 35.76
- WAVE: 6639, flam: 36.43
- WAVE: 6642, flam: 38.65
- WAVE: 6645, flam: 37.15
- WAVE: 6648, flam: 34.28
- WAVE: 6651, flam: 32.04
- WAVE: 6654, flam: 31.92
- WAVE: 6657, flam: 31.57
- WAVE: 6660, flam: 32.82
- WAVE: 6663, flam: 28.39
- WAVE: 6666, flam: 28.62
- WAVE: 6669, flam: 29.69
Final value -2.3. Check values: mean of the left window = 37.3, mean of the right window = 31.2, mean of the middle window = 35.4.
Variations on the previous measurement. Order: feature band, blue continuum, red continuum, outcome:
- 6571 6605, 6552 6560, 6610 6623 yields -4.89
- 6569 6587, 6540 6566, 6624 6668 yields -1.73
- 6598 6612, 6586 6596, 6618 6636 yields 0.04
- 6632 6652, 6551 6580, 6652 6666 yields -2.72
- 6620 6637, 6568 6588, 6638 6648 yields 1.01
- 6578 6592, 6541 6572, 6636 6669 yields -2.08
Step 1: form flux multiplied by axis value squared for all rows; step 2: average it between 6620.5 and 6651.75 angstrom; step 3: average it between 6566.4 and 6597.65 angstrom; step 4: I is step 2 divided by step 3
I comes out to 0.95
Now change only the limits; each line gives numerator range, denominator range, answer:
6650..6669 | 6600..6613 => 0.85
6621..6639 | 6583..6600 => 0.93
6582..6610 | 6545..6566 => 1.10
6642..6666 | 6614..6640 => 0.96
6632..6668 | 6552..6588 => 0.94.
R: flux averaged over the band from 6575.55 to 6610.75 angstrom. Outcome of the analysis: 38.5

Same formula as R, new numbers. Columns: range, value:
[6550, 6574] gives 34.9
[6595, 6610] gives 37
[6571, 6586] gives 38.9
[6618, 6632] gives 33.9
